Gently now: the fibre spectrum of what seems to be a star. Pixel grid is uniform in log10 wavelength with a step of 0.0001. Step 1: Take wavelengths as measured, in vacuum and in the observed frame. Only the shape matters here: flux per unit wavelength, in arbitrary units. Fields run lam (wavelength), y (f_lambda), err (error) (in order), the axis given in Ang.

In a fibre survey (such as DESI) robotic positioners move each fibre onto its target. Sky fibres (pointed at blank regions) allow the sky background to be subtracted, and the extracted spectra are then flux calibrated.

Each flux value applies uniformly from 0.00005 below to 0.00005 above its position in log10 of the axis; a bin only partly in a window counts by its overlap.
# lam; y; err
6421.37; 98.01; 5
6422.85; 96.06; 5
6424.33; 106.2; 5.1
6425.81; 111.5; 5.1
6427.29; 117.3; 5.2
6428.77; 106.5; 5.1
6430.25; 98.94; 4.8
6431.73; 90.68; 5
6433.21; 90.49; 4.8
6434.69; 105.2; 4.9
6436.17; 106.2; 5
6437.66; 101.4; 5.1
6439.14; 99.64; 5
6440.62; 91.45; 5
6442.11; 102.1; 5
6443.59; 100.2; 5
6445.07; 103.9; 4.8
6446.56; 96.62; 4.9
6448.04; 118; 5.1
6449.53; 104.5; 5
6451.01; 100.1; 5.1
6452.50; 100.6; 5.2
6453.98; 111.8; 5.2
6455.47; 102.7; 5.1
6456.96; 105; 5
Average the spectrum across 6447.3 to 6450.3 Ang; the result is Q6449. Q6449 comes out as 111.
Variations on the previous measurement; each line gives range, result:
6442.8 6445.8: 102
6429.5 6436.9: 98.4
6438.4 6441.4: 95.5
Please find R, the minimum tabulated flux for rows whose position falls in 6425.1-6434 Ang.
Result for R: 90.49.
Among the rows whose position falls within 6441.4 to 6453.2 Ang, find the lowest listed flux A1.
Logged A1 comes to 96.62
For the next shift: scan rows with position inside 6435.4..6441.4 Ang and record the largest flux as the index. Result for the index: 106.2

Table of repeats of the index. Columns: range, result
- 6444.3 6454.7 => 118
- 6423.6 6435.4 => 117.3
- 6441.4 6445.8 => 103.9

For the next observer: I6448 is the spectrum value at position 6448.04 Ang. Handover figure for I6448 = 118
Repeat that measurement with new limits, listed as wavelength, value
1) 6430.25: 98.94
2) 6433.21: 90.49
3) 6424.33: 106.2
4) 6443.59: 100.2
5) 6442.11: 102.1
